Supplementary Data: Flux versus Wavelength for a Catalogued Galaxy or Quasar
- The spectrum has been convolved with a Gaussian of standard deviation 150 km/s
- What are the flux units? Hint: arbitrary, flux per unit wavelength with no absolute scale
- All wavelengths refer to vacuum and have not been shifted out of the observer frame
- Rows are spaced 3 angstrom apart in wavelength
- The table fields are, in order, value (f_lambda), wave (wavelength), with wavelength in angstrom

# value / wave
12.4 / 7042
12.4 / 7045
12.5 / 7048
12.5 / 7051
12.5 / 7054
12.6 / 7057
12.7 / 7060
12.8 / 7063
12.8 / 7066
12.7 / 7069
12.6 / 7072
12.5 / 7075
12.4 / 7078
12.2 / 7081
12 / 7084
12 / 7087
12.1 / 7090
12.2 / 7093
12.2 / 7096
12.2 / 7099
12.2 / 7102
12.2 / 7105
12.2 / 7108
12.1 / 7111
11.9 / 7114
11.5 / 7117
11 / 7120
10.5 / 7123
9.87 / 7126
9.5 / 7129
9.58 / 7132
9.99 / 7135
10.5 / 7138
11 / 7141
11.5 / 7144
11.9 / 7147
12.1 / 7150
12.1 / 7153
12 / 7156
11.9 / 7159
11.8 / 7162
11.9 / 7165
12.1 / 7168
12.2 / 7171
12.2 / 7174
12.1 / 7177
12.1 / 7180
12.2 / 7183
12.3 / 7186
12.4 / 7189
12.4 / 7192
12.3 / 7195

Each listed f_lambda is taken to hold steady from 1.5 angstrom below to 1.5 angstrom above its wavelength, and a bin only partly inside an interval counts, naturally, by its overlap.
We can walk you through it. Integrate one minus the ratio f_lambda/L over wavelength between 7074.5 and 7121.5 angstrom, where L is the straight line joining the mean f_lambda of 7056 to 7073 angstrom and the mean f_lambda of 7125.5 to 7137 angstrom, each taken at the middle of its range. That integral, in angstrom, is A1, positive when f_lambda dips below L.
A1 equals -3.5 angstrom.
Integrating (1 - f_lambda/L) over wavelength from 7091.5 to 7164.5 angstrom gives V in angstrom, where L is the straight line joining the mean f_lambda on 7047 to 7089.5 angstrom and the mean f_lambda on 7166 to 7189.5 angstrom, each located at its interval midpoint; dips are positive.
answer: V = 5.3 angstrom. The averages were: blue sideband 12.5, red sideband 12.2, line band 11.4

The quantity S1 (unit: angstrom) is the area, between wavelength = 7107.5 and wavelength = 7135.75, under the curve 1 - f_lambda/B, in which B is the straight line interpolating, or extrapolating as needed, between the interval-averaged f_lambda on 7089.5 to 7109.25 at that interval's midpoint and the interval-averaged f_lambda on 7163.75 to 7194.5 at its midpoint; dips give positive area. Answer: 3.25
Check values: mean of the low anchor 12.2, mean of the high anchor 12.2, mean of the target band 10.8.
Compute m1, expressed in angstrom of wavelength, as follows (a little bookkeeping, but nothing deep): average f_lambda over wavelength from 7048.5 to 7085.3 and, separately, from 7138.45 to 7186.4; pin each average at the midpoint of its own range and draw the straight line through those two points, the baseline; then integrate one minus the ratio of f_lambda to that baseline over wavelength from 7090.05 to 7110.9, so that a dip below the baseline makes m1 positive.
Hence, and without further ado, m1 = 0.22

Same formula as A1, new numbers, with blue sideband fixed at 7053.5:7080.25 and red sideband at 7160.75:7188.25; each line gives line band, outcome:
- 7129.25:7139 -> 1.9 angstrom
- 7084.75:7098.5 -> 0.4 angstrom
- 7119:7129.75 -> 1.8 angstrom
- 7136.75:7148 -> 1.0 angstrom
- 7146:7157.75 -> 0.2 angstrom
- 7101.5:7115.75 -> 0.4 angstrom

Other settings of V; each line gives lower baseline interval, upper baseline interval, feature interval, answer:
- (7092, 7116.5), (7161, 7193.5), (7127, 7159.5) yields 2.9 angstrom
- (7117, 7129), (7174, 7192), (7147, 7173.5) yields -1.0 angstrom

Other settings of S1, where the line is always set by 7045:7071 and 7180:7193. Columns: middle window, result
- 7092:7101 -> 0.2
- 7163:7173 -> 0.2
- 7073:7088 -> 0.4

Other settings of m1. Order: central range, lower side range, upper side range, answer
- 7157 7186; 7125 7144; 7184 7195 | -1.07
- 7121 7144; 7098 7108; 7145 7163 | 3.47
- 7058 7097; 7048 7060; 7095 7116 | -0.15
